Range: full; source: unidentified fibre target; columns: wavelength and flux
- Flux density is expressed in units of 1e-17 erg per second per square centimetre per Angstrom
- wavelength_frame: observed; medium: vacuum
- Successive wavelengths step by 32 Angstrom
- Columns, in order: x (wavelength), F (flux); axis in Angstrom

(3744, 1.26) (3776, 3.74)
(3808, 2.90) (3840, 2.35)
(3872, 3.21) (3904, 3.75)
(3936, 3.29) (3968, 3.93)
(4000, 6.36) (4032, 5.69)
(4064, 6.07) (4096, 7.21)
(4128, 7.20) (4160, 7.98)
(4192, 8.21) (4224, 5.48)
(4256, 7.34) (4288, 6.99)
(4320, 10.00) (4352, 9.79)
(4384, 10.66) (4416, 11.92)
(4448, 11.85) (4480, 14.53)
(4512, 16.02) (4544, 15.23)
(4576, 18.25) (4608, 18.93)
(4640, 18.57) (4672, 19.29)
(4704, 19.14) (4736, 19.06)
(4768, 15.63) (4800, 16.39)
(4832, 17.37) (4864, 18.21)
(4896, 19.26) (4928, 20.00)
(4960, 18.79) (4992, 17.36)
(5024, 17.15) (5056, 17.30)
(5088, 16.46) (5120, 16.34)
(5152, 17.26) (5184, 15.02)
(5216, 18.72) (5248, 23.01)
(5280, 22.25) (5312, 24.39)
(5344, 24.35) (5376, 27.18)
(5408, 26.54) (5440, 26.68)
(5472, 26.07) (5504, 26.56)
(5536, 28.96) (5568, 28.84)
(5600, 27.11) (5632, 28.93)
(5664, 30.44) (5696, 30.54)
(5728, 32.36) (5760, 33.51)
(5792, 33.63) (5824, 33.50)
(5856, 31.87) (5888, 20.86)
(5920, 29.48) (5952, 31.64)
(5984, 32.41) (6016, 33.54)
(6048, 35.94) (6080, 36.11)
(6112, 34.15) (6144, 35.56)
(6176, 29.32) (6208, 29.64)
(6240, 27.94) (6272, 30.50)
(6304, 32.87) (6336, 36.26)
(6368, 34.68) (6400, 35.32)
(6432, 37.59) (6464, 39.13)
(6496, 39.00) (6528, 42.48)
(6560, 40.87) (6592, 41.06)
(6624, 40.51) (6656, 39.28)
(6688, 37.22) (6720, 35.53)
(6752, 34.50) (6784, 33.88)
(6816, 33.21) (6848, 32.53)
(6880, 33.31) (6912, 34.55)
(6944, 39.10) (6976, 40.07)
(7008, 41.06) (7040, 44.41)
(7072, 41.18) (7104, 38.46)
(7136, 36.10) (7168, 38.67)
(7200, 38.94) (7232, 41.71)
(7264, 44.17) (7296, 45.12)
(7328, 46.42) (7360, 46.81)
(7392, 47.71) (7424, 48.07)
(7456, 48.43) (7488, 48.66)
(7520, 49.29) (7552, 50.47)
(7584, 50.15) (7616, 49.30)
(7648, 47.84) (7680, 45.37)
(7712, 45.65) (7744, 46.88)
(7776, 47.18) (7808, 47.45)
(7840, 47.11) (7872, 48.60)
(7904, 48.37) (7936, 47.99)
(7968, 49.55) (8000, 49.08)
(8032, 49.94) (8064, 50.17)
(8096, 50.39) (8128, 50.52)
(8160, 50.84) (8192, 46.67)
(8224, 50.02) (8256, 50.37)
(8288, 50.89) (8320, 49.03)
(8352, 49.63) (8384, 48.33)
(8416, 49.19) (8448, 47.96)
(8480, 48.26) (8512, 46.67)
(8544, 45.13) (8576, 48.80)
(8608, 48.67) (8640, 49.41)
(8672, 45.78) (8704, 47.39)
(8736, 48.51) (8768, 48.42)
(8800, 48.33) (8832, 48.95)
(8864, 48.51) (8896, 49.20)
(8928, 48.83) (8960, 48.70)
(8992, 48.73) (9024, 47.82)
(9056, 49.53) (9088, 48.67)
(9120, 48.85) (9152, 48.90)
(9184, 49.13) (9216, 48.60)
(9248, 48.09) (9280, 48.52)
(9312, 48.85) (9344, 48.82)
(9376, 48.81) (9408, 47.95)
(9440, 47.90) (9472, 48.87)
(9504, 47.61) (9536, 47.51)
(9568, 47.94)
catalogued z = 0.00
